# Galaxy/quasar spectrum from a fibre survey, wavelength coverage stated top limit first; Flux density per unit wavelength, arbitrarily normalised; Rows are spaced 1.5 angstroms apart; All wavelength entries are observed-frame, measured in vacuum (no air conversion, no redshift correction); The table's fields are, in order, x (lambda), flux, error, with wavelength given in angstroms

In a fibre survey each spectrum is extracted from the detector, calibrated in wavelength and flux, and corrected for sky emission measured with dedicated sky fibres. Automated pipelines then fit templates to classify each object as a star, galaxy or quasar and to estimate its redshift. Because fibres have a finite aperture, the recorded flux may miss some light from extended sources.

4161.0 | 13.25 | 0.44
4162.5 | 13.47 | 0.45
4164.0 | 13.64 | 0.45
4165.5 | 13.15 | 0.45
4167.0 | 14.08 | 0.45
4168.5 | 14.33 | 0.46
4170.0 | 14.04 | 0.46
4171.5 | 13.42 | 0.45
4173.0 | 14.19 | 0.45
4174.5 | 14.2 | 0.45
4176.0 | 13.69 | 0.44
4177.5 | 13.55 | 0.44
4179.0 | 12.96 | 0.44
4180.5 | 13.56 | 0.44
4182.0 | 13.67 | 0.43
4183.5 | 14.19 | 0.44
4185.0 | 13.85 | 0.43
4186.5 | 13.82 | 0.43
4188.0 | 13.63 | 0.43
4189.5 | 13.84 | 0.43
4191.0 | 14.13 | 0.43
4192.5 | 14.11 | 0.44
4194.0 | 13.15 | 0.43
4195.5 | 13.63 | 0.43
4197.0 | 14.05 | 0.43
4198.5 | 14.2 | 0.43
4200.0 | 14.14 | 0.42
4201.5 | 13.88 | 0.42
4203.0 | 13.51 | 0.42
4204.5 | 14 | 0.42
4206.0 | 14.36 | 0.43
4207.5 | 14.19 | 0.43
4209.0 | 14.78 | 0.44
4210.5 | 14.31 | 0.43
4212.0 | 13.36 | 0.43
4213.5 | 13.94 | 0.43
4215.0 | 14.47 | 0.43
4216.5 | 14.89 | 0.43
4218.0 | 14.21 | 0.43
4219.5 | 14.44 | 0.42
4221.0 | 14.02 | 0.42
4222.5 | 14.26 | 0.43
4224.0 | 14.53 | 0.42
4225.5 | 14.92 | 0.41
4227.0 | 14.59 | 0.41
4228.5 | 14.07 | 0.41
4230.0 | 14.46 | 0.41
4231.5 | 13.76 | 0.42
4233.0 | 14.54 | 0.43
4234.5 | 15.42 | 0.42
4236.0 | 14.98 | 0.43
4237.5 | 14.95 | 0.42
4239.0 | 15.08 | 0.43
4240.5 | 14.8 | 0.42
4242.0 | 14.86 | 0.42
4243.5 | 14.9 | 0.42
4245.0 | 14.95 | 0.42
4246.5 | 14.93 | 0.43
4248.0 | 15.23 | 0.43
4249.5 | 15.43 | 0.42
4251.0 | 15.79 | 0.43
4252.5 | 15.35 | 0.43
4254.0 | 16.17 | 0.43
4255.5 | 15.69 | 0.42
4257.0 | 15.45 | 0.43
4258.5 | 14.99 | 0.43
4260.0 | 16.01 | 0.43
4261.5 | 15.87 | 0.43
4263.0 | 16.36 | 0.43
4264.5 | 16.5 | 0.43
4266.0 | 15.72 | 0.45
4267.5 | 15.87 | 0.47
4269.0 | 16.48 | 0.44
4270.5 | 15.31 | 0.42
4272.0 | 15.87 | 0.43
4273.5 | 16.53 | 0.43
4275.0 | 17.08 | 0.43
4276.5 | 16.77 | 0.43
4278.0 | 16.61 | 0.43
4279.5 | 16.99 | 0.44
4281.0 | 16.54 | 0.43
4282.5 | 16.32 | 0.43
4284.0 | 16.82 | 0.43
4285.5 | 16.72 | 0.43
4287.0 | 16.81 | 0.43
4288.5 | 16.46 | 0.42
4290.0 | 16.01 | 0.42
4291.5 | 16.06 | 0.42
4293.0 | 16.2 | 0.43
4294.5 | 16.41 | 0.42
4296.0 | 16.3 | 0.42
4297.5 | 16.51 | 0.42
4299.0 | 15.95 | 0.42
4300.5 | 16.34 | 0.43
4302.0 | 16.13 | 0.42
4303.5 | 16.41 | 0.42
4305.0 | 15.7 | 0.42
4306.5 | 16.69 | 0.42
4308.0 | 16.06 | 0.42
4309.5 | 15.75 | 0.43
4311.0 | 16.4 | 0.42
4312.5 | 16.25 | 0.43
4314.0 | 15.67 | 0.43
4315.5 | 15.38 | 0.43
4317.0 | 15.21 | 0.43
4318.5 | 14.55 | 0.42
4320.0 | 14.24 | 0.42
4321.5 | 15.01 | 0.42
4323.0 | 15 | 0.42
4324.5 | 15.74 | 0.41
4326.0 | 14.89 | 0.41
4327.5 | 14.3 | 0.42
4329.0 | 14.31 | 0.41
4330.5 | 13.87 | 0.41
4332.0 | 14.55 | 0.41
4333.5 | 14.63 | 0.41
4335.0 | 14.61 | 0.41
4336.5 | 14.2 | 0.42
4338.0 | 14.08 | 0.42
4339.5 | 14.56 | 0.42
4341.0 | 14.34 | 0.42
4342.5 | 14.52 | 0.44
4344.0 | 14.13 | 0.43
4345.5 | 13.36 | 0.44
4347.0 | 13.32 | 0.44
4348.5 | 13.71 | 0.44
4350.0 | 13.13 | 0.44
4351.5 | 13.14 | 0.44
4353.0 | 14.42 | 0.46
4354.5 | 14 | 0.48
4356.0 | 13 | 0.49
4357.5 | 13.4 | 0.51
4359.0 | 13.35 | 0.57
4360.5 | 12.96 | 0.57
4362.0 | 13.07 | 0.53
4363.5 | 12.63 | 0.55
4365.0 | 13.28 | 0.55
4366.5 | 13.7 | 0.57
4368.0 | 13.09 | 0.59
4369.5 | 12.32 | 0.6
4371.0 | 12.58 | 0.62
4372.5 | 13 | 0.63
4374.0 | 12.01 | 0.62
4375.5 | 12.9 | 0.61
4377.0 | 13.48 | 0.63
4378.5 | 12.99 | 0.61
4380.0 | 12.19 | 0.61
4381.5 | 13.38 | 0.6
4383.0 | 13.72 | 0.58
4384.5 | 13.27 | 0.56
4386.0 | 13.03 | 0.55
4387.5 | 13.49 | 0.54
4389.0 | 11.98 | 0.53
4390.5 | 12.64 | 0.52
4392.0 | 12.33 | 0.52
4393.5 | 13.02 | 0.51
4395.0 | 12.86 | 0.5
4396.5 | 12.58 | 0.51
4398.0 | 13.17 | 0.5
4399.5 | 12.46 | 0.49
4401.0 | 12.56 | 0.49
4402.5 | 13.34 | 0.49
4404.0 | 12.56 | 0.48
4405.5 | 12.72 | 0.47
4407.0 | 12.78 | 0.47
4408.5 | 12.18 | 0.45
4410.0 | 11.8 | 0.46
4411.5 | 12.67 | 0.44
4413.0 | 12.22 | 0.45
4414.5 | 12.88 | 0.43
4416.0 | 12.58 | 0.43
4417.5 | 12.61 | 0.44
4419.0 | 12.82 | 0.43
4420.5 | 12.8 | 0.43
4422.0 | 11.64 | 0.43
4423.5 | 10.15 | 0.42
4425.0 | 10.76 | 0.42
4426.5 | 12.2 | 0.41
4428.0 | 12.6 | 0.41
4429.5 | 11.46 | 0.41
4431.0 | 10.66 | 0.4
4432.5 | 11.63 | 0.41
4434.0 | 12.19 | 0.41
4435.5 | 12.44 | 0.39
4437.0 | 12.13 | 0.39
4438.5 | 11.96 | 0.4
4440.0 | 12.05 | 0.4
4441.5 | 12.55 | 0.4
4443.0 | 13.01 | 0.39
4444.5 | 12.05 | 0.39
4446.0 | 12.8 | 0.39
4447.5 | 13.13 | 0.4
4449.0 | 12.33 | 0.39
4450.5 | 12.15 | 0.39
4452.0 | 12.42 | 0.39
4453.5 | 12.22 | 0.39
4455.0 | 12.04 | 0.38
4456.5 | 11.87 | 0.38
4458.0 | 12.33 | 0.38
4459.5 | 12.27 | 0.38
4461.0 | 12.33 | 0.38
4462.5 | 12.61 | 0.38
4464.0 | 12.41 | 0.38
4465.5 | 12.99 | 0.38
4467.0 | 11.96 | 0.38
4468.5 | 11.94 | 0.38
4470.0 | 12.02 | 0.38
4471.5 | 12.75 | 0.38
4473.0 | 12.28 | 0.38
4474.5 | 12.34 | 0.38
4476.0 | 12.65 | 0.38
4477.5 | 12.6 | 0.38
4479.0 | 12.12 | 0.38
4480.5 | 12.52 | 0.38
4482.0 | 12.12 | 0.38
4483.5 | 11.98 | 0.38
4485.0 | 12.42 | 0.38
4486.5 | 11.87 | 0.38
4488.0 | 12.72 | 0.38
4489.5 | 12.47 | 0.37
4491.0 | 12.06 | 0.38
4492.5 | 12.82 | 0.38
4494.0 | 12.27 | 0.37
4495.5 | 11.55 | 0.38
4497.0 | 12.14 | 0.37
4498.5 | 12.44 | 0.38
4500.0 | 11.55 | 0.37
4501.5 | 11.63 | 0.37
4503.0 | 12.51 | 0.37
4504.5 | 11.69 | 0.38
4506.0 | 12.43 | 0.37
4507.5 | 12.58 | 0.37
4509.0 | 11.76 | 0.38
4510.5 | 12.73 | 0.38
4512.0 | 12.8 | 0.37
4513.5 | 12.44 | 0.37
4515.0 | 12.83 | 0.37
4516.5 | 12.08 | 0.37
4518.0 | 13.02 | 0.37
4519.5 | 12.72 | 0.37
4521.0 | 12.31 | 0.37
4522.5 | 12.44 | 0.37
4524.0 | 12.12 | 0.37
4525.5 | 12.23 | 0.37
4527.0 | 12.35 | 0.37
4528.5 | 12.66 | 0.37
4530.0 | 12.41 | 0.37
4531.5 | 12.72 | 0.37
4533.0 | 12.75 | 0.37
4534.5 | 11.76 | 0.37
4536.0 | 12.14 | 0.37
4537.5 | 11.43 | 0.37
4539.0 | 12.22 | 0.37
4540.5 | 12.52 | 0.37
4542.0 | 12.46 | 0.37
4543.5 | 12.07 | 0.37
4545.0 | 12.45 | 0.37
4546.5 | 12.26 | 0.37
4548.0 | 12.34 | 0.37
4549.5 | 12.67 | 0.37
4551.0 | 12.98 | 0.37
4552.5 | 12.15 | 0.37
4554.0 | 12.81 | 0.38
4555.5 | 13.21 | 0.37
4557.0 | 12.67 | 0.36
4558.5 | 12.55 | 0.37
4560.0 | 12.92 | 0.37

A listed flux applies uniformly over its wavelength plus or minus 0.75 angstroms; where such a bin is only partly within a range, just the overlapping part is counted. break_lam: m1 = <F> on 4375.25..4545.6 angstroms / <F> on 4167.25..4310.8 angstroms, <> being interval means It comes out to 0.8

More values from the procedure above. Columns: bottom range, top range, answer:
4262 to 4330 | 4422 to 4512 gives 0.76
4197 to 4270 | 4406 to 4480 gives 0.82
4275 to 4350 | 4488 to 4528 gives 0.80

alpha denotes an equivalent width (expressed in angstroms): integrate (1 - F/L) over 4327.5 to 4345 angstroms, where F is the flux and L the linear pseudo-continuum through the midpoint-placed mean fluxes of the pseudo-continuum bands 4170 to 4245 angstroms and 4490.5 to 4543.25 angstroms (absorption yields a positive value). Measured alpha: -1.2 angstroms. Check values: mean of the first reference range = 14.2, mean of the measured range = 14.3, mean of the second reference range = 12.3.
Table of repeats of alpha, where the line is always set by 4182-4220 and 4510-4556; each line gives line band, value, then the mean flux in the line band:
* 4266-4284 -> -3.56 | 16.4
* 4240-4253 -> -1.25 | 15.1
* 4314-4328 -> -1.58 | 15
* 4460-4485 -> 0.76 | 12.4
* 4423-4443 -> 1.71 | 11.8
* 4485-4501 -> 0.57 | 12.2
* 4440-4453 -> 0.35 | 12.5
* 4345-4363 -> -0.12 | 13.4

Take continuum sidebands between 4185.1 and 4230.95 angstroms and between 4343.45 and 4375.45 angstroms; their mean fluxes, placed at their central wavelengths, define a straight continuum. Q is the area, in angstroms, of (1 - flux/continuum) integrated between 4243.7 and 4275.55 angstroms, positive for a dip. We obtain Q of -4.5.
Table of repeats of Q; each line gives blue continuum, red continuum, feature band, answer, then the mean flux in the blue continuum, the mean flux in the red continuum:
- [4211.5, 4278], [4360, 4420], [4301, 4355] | -3.76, 15.2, 12.8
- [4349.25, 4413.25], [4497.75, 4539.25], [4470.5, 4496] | 0.29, 12.9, 12.3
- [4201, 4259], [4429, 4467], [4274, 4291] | -3.07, 14.7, 12.2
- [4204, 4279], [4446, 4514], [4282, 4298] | -2.05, 15.1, 12.3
